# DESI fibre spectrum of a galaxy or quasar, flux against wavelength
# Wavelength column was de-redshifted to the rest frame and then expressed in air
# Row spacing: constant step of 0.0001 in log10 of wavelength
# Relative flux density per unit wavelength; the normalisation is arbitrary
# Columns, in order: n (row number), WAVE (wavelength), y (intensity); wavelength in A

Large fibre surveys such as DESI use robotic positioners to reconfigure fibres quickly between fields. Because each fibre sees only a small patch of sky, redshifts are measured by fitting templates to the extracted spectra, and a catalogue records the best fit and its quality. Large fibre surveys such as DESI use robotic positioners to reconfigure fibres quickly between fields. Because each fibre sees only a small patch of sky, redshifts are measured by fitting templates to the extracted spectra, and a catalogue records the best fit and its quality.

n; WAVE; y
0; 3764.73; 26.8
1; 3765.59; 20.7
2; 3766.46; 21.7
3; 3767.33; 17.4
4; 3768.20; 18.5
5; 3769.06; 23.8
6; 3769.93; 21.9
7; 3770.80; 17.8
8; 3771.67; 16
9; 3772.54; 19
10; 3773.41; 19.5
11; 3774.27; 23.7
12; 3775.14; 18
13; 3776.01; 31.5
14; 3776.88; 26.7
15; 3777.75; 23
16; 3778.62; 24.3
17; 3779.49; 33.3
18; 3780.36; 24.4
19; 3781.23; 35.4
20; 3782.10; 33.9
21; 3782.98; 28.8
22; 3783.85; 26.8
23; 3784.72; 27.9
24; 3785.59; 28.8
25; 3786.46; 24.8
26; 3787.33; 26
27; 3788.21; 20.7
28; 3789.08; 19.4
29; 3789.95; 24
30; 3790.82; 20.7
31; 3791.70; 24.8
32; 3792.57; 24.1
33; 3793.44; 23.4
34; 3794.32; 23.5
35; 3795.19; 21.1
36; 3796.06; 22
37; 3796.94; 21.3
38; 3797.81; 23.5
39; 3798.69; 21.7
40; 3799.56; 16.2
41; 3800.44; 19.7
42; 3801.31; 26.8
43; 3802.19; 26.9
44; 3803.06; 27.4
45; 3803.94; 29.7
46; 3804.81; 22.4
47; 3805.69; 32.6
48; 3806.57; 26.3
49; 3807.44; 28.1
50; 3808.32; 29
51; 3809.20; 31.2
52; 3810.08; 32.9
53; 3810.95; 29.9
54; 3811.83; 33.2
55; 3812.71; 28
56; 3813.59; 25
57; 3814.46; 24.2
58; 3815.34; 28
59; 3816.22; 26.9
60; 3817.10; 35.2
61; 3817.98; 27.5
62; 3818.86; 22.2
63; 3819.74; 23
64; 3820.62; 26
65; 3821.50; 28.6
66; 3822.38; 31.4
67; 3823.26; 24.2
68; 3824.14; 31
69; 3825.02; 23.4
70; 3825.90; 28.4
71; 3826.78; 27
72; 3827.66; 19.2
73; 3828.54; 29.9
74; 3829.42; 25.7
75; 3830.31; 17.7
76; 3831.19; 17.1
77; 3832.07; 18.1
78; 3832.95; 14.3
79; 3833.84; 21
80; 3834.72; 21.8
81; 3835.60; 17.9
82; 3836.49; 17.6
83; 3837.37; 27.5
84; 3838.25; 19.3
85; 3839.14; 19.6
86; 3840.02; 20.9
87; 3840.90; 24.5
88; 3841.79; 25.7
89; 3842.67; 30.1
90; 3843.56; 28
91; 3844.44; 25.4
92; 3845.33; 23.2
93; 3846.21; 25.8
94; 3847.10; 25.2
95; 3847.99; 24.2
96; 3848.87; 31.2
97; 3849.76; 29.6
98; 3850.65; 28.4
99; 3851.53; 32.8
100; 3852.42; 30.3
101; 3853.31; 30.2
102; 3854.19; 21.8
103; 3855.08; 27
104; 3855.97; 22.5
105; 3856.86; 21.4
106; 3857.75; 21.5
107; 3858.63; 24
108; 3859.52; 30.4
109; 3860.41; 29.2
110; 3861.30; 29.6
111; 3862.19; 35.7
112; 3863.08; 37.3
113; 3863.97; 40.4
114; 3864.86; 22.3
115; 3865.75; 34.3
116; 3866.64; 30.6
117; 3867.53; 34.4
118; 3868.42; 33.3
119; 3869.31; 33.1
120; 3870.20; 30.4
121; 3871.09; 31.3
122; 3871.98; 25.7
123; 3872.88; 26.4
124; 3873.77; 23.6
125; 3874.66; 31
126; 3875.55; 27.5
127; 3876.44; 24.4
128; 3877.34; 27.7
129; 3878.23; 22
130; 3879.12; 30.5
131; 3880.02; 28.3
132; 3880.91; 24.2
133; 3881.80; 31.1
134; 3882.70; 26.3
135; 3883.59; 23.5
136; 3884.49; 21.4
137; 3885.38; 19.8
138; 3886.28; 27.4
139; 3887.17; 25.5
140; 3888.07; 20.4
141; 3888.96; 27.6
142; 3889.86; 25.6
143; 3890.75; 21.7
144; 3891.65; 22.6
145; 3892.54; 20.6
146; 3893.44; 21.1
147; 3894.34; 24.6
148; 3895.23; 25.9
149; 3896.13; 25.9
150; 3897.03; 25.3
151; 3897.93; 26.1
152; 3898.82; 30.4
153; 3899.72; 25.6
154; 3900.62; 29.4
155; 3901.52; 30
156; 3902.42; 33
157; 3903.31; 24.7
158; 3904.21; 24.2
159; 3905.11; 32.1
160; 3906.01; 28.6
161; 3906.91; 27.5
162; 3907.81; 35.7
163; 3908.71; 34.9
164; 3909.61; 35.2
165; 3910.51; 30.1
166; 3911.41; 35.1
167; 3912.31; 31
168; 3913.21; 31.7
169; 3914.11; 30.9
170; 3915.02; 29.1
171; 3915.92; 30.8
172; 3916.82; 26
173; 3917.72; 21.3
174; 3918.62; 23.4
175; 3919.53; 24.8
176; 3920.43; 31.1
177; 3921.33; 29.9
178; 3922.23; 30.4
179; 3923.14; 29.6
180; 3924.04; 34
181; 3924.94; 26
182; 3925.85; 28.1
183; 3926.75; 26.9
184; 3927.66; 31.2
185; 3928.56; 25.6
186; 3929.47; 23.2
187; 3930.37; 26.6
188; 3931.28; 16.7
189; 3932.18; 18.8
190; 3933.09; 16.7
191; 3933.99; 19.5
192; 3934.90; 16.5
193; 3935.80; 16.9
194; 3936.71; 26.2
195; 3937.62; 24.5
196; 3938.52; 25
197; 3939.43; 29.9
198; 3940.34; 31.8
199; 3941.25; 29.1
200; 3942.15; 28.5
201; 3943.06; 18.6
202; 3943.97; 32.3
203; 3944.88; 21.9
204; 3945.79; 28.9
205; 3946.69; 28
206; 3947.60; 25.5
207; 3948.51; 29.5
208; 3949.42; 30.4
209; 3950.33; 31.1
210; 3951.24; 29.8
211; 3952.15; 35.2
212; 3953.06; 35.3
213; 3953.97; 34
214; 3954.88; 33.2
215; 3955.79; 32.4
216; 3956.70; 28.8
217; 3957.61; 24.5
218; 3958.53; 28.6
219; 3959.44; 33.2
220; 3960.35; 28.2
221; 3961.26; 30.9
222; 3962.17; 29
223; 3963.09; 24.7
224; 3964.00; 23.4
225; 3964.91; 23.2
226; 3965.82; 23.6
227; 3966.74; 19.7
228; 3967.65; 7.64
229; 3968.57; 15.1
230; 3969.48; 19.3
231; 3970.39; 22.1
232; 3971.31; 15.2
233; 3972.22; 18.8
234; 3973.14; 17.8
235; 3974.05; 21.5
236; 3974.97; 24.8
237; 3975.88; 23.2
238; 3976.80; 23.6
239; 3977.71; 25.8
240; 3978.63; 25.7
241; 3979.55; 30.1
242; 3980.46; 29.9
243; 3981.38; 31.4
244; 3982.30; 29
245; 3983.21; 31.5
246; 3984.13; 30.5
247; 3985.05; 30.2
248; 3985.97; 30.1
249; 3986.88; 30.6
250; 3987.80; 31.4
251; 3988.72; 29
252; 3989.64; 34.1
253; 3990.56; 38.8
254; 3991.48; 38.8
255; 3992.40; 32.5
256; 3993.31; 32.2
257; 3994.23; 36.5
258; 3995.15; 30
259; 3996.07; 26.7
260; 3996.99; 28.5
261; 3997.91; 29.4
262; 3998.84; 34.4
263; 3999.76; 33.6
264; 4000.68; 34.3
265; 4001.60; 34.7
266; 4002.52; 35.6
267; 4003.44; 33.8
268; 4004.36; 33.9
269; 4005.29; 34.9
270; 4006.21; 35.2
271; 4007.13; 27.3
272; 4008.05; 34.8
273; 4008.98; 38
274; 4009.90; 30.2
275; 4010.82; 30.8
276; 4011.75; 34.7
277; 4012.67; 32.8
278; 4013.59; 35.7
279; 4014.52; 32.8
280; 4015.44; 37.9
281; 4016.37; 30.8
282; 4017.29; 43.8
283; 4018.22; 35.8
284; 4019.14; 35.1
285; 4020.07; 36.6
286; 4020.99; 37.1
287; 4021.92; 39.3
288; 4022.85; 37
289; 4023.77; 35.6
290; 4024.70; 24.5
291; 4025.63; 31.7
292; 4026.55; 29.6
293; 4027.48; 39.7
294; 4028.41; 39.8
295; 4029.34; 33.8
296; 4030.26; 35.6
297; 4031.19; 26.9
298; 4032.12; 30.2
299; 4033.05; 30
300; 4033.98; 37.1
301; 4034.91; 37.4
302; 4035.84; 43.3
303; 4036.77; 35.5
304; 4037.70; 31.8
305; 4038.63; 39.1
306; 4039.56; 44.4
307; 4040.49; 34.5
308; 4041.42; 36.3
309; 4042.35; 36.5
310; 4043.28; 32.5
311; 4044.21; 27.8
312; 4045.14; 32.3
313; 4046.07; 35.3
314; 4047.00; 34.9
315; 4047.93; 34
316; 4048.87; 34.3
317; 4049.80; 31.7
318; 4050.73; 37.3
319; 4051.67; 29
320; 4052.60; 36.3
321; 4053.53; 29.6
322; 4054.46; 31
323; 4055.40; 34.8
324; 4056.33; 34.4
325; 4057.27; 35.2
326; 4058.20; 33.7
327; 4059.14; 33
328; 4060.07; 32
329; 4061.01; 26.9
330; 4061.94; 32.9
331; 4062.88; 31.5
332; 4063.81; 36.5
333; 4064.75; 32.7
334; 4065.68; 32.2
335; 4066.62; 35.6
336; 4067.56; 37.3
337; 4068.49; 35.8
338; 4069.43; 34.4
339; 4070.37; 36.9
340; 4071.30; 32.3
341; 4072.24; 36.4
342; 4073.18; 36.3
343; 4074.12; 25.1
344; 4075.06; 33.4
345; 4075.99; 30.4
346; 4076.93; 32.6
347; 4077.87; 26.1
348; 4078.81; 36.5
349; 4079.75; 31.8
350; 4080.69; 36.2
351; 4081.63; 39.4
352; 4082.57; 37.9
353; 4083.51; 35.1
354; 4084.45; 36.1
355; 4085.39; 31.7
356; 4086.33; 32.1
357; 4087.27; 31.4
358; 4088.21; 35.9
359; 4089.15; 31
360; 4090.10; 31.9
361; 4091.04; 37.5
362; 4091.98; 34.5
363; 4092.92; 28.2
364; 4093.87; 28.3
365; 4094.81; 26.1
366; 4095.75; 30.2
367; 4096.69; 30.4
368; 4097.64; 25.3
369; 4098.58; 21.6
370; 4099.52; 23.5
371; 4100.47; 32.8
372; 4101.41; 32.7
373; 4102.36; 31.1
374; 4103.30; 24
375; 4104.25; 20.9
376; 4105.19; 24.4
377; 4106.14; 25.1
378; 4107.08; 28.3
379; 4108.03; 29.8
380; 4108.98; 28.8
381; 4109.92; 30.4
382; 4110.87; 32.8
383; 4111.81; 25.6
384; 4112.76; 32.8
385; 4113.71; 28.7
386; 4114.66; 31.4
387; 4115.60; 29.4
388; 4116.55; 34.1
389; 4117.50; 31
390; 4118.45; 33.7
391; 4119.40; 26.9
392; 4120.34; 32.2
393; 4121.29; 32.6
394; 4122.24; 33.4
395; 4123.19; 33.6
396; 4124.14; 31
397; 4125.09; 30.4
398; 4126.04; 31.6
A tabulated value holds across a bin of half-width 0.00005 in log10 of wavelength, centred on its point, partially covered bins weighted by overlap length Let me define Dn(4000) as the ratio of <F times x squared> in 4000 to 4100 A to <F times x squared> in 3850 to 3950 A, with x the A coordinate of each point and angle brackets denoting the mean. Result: 1.33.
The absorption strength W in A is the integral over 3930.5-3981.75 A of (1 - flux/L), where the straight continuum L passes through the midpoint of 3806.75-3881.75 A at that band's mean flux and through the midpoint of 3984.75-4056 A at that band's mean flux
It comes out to 9.9 A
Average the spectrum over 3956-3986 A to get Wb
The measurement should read 24.9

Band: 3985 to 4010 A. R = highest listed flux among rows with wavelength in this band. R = 38.8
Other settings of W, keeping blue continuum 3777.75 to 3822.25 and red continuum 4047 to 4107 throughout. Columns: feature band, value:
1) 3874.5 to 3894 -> 2.1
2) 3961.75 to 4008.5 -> 3.0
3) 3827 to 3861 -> 3.6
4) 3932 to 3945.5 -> 2.4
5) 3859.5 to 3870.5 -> -2.0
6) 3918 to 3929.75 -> 0.3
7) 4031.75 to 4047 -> -2.0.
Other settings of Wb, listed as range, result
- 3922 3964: 27.2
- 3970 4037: 31.9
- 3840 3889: 27.6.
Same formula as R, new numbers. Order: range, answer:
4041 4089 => 39.4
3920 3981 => 35.3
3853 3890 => 40.4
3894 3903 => 33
